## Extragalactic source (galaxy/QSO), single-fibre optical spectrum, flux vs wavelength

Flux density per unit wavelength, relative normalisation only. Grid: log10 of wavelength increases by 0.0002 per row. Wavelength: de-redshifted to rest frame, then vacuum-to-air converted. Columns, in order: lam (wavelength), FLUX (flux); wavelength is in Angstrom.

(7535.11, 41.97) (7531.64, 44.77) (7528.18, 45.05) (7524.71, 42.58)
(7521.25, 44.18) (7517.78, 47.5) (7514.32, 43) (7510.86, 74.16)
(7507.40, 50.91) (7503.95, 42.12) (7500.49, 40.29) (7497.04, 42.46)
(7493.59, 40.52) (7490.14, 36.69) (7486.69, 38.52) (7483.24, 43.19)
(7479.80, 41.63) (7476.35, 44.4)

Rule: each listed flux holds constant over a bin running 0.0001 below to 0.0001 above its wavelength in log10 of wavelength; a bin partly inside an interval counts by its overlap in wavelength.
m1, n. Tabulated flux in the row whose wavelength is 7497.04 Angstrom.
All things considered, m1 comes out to 42.46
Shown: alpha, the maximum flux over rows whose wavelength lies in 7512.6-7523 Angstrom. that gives 47.5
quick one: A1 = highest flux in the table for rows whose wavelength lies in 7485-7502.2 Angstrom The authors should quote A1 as 42.46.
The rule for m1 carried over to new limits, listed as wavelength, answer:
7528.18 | 45.05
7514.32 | 43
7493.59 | 40.52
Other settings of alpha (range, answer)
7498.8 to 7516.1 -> 74.16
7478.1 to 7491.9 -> 43.19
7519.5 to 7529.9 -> 45.05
